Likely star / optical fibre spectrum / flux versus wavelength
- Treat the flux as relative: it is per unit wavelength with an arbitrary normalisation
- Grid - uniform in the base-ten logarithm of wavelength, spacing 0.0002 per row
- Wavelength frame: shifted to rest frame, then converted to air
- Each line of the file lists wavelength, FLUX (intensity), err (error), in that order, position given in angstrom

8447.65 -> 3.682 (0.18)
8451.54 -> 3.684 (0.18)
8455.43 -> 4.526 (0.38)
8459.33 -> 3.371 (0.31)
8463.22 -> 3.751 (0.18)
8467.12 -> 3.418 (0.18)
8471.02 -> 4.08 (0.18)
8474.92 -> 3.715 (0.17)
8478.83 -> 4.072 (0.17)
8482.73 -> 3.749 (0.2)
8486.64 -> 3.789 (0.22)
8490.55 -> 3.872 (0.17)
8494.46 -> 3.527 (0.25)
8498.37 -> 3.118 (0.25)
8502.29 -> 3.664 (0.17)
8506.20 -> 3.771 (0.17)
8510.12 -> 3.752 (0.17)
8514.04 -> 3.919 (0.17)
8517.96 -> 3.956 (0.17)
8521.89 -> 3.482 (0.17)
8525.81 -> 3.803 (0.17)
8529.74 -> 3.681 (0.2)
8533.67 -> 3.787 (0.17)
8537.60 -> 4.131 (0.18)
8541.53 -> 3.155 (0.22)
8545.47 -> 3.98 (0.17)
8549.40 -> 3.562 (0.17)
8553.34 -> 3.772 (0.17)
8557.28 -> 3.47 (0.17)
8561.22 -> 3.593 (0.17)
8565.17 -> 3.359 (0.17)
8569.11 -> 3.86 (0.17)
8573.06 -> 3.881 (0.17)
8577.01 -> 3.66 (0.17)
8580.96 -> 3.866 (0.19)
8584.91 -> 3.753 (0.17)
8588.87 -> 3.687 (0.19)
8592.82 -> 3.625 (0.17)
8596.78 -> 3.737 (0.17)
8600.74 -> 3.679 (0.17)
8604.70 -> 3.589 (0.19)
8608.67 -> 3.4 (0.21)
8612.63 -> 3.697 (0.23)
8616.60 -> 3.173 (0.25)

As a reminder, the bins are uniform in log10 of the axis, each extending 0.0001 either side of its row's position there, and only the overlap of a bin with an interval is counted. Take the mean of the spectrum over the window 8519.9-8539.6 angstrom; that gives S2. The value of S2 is 3.78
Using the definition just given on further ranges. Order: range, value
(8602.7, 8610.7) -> 3.5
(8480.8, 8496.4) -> 3.73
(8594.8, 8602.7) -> 3.71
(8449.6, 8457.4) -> 4.1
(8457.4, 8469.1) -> 3.52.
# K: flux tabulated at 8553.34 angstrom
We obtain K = 3.772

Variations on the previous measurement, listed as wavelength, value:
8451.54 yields 3.684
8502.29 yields 3.664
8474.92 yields 3.715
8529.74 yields 3.681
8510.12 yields 3.752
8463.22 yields 3.751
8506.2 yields 3.771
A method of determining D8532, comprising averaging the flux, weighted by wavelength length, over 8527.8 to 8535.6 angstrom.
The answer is 3.73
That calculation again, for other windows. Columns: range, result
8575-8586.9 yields 3.76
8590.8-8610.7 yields 3.61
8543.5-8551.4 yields 3.77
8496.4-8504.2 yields 3.39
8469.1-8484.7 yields 3.9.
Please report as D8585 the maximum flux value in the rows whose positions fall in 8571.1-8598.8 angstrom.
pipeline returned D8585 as 3.881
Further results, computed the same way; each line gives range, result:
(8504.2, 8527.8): 3.956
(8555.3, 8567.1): 3.593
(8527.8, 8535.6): 3.787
